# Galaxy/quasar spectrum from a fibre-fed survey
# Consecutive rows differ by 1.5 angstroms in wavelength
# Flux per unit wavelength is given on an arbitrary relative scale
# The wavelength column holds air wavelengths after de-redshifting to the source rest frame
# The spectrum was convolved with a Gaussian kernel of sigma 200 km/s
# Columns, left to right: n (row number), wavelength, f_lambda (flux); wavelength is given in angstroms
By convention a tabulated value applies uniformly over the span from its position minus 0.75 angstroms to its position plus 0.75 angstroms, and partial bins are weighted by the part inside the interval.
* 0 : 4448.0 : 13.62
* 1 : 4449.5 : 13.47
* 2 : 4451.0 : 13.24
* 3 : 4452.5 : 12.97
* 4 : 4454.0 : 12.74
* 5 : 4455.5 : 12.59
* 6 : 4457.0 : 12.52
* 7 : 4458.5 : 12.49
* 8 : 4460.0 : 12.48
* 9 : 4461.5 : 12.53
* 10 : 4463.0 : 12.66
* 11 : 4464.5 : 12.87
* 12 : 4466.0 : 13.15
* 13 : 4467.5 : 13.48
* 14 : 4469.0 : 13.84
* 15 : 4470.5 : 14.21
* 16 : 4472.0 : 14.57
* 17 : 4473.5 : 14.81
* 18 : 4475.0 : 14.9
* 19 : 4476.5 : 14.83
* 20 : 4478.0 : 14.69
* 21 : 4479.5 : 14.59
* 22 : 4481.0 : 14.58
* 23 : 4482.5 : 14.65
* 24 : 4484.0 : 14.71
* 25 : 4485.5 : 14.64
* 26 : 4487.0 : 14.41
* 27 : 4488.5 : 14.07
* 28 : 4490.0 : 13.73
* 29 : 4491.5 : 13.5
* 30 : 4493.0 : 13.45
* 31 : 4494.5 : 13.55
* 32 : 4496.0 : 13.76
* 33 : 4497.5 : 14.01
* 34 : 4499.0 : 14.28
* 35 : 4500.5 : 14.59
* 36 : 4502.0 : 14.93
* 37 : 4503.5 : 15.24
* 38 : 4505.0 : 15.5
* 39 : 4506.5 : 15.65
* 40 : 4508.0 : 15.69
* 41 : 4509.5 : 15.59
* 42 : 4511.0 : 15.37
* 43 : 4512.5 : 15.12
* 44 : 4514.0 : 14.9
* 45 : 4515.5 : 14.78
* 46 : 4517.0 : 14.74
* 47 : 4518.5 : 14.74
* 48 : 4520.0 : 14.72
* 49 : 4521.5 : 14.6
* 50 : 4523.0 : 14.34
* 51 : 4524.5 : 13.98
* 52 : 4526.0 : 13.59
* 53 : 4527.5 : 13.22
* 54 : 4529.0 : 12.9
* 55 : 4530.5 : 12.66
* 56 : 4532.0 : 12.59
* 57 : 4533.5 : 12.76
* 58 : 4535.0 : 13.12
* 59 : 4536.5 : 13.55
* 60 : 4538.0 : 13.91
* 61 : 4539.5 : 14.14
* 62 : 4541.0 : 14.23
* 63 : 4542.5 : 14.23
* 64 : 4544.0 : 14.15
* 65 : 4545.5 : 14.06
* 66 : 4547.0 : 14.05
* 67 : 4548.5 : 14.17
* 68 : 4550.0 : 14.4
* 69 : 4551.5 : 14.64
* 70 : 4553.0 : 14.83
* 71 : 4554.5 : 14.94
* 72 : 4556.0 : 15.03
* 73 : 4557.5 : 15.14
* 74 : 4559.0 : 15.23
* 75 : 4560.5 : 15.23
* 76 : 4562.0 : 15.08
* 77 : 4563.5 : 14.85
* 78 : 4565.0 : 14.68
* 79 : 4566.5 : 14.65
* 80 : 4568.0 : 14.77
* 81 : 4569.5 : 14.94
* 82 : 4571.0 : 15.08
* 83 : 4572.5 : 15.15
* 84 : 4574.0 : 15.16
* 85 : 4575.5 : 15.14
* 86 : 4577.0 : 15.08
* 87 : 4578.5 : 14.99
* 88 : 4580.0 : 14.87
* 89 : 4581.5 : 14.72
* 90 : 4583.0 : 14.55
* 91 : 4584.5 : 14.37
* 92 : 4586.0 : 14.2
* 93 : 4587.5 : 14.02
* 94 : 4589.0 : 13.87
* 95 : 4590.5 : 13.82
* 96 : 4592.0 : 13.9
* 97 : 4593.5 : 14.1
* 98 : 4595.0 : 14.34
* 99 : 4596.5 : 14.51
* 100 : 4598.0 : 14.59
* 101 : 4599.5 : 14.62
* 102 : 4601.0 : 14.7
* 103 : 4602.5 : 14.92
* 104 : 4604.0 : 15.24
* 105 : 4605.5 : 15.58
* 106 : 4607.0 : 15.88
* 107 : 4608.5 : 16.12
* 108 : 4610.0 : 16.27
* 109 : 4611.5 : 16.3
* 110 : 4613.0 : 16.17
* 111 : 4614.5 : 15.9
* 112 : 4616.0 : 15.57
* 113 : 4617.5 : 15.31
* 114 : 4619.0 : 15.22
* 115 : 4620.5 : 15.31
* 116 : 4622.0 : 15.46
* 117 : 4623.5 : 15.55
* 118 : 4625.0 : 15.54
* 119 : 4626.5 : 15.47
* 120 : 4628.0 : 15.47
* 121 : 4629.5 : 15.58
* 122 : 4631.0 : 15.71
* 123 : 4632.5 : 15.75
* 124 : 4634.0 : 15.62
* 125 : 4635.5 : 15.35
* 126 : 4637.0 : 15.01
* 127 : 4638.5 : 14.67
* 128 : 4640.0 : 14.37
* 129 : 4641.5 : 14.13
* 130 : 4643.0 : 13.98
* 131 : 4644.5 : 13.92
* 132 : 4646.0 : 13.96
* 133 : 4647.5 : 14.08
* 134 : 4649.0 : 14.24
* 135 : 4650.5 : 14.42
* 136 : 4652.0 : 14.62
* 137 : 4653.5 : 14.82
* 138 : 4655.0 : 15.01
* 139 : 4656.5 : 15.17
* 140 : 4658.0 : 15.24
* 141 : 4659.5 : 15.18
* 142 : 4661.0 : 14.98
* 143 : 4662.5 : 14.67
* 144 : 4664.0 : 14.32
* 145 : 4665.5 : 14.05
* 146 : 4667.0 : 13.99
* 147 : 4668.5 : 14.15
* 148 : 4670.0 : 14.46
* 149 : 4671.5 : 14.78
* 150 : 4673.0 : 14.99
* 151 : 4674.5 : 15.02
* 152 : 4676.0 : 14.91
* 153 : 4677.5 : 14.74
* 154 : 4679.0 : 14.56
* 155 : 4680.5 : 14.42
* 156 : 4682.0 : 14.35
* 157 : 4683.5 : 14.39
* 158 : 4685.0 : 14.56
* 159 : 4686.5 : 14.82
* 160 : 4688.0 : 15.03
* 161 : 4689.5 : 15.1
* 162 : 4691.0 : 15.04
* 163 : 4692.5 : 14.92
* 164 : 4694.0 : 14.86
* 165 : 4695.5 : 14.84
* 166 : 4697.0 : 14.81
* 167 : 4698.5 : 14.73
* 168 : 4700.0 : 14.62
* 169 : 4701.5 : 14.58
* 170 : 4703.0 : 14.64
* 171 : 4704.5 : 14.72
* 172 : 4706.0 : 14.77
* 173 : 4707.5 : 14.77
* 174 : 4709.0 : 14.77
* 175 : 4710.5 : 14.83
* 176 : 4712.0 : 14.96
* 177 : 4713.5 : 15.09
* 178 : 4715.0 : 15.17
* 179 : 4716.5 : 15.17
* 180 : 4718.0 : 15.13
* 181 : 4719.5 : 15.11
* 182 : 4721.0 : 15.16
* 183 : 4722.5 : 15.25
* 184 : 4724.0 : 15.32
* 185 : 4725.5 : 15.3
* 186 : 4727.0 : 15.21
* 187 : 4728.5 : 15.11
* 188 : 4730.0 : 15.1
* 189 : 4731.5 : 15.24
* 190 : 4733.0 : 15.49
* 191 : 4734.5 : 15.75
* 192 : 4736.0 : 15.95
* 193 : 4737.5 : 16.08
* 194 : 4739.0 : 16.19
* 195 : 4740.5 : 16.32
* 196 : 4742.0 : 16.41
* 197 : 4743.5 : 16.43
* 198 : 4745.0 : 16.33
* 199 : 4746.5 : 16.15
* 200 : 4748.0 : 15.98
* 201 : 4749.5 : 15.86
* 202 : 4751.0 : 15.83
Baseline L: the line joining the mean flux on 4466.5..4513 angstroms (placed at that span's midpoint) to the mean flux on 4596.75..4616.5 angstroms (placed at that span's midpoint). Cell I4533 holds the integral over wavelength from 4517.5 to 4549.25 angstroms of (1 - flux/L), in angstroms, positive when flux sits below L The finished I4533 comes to 2.3 angstroms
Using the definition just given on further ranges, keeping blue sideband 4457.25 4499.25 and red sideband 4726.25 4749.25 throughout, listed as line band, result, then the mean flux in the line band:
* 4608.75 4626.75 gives -0.9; 15.7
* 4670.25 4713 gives 2.0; 14.8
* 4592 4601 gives 0.2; 14.4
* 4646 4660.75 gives 0.5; 14.7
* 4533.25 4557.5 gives 0.3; 14.2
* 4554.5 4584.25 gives -0.8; 15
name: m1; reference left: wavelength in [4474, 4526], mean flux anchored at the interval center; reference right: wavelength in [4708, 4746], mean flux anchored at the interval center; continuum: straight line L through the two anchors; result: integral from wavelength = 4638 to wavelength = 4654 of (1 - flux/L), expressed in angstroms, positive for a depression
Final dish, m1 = 0.93 angstroms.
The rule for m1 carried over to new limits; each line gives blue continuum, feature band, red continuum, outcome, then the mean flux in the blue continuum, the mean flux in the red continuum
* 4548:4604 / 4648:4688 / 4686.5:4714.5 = 0.4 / 14.7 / 14.8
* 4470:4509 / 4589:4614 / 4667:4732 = -0.6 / 14.5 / 14.9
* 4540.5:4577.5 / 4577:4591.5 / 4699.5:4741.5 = 0.4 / 14.8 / 15.2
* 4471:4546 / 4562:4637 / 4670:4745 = -2.1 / 14.3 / 15.1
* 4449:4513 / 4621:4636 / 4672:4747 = -0.8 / 14.1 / 15.1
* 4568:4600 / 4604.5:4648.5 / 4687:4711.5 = -1.8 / 14.6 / 14.8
